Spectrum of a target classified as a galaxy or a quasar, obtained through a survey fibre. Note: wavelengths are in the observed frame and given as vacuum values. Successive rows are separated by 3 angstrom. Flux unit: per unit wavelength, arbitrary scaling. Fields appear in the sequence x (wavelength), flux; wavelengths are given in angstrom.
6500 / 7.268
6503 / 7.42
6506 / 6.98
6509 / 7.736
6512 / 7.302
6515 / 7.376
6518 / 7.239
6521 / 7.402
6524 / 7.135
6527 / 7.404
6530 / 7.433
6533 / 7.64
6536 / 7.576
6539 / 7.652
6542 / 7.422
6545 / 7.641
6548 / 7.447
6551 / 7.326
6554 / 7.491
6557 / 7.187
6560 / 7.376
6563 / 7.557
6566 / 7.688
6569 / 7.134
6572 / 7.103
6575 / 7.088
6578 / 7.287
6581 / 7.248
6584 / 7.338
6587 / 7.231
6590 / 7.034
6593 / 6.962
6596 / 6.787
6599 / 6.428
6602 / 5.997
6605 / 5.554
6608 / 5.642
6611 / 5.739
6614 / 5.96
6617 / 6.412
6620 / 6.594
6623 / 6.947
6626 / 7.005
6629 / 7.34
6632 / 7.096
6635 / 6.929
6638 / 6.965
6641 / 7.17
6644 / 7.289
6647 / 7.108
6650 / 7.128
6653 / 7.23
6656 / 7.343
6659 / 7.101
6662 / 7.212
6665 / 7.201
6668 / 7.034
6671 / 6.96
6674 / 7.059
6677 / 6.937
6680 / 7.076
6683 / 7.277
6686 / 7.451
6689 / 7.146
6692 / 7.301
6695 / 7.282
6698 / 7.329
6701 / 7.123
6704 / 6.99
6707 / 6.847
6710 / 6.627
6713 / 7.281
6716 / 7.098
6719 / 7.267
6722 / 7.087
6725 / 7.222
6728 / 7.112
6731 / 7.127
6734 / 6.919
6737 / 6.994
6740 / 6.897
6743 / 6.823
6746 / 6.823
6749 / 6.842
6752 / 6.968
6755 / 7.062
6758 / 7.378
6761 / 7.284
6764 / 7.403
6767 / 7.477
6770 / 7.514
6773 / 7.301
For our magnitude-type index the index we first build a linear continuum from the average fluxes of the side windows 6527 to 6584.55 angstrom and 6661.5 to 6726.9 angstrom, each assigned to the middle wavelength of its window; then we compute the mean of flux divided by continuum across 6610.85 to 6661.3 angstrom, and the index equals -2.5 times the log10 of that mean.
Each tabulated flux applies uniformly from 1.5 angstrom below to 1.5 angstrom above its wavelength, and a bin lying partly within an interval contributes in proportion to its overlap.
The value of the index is 0.046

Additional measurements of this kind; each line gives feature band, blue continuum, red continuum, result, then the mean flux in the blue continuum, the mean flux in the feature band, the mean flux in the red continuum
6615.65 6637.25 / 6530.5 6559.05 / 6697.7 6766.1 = 0.06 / 7.48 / 6.91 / 7.06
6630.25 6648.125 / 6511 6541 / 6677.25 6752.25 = 0.02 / 7.42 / 7.1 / 7.08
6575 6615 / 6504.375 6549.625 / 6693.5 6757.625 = 0.11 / 7.43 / 6.58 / 7.04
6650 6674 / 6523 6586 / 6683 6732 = 0.01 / 7.39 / 7.15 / 7.15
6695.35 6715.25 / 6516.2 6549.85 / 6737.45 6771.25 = 0.02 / 7.45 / 7.05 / 7.13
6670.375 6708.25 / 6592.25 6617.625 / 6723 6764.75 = -0.07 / 6.13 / 7.14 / 7.06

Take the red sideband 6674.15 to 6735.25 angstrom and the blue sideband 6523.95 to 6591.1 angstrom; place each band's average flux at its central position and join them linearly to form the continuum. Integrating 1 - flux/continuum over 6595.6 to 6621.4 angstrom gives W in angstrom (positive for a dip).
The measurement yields 4.2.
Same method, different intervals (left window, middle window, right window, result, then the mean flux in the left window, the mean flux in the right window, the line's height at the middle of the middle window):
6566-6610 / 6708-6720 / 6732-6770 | -0.05 angstrom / 6.79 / 7.09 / 7.02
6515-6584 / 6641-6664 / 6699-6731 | -0.03 angstrom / 7.38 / 7.07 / 7.19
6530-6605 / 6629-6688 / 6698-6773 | 0.06 angstrom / 7.21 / 7.1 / 7.15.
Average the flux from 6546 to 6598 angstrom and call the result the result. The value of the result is 7.25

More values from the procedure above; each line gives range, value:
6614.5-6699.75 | 7.09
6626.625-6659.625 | 7.15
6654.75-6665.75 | 7.21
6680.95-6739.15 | 7.13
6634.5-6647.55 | 7.1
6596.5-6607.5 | 6.03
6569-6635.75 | 6.72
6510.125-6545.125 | 7.43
